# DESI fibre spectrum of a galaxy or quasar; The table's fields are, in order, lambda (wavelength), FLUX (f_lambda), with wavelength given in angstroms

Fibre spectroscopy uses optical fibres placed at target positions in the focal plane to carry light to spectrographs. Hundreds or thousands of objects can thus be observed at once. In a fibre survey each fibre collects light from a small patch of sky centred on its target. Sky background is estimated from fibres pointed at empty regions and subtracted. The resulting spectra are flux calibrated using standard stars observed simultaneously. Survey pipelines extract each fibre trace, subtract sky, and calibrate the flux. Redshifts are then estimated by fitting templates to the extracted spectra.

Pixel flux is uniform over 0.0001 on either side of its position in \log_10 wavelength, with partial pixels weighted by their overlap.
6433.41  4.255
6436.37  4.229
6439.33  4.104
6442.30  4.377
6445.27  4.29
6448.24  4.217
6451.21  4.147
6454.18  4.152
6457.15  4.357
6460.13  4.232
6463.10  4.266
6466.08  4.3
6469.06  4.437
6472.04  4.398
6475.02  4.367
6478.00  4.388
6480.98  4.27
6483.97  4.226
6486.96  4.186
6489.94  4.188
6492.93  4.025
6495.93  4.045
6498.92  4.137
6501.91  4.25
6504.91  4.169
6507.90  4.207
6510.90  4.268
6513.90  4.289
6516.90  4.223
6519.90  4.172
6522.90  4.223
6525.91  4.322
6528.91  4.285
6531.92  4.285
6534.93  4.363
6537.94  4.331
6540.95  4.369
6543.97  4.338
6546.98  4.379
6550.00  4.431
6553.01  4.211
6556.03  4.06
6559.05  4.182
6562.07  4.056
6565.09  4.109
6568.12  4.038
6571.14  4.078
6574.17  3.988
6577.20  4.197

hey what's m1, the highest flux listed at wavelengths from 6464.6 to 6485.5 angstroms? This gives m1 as 4.437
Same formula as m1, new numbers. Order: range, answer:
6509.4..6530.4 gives 4.322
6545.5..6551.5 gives 4.431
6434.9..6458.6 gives 4.377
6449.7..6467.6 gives 4.357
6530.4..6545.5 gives 4.369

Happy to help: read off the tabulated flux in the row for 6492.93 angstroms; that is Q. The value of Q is 4.025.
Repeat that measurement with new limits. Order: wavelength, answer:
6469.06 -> 4.437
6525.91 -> 4.322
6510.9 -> 4.268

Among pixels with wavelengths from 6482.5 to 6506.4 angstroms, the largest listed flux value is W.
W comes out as 4.25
